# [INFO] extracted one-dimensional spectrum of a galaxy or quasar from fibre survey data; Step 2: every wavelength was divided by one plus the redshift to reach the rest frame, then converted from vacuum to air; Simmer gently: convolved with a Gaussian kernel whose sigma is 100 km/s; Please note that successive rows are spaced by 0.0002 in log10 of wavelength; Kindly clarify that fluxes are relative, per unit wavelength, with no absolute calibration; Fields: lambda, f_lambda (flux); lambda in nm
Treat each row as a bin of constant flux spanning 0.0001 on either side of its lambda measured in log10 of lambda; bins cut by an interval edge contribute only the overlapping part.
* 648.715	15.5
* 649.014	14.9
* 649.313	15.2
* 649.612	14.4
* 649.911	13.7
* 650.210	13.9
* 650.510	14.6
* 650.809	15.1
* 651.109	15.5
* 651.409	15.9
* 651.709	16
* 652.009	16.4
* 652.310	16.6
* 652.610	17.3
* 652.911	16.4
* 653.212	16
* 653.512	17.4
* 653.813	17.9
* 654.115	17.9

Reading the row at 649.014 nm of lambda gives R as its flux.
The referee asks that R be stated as 14.9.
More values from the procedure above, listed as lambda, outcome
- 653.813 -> 17.9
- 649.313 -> 15.2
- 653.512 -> 17.4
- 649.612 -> 14.4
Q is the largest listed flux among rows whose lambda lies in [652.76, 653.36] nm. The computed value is 16.4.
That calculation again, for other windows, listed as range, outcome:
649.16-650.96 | 15.2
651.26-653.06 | 17.3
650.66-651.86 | 16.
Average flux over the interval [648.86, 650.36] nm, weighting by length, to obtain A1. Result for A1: 14.4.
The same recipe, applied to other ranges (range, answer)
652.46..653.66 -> 16.8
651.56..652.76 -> 16.6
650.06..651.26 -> 14.8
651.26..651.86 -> 16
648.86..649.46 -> 15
